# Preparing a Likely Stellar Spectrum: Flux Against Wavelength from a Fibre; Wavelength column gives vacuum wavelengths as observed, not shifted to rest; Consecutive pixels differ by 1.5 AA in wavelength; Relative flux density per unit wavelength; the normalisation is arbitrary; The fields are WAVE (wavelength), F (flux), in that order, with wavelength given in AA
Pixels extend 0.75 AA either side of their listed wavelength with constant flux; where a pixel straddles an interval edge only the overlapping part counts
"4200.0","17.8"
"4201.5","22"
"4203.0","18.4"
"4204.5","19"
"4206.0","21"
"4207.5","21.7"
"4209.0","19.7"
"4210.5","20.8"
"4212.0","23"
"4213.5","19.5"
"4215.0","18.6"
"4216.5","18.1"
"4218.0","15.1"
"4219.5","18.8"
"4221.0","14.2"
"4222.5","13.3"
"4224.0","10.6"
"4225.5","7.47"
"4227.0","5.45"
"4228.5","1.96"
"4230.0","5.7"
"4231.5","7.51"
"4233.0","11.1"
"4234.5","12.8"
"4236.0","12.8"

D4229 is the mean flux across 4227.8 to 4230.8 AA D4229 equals 3.92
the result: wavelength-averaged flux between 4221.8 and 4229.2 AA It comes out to 7.76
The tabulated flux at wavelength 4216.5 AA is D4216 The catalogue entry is 18.1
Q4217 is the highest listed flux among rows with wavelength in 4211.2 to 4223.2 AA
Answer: 23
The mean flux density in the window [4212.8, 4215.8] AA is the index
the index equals 19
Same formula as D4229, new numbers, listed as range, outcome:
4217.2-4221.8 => 16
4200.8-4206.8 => 20.1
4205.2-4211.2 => 20.8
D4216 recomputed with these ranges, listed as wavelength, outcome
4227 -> 5.45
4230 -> 5.7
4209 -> 19.7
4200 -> 17.8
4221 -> 14.2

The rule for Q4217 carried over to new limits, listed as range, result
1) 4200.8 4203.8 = 22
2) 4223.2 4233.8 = 11.1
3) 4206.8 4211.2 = 21.7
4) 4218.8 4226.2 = 18.8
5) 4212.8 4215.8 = 19.5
